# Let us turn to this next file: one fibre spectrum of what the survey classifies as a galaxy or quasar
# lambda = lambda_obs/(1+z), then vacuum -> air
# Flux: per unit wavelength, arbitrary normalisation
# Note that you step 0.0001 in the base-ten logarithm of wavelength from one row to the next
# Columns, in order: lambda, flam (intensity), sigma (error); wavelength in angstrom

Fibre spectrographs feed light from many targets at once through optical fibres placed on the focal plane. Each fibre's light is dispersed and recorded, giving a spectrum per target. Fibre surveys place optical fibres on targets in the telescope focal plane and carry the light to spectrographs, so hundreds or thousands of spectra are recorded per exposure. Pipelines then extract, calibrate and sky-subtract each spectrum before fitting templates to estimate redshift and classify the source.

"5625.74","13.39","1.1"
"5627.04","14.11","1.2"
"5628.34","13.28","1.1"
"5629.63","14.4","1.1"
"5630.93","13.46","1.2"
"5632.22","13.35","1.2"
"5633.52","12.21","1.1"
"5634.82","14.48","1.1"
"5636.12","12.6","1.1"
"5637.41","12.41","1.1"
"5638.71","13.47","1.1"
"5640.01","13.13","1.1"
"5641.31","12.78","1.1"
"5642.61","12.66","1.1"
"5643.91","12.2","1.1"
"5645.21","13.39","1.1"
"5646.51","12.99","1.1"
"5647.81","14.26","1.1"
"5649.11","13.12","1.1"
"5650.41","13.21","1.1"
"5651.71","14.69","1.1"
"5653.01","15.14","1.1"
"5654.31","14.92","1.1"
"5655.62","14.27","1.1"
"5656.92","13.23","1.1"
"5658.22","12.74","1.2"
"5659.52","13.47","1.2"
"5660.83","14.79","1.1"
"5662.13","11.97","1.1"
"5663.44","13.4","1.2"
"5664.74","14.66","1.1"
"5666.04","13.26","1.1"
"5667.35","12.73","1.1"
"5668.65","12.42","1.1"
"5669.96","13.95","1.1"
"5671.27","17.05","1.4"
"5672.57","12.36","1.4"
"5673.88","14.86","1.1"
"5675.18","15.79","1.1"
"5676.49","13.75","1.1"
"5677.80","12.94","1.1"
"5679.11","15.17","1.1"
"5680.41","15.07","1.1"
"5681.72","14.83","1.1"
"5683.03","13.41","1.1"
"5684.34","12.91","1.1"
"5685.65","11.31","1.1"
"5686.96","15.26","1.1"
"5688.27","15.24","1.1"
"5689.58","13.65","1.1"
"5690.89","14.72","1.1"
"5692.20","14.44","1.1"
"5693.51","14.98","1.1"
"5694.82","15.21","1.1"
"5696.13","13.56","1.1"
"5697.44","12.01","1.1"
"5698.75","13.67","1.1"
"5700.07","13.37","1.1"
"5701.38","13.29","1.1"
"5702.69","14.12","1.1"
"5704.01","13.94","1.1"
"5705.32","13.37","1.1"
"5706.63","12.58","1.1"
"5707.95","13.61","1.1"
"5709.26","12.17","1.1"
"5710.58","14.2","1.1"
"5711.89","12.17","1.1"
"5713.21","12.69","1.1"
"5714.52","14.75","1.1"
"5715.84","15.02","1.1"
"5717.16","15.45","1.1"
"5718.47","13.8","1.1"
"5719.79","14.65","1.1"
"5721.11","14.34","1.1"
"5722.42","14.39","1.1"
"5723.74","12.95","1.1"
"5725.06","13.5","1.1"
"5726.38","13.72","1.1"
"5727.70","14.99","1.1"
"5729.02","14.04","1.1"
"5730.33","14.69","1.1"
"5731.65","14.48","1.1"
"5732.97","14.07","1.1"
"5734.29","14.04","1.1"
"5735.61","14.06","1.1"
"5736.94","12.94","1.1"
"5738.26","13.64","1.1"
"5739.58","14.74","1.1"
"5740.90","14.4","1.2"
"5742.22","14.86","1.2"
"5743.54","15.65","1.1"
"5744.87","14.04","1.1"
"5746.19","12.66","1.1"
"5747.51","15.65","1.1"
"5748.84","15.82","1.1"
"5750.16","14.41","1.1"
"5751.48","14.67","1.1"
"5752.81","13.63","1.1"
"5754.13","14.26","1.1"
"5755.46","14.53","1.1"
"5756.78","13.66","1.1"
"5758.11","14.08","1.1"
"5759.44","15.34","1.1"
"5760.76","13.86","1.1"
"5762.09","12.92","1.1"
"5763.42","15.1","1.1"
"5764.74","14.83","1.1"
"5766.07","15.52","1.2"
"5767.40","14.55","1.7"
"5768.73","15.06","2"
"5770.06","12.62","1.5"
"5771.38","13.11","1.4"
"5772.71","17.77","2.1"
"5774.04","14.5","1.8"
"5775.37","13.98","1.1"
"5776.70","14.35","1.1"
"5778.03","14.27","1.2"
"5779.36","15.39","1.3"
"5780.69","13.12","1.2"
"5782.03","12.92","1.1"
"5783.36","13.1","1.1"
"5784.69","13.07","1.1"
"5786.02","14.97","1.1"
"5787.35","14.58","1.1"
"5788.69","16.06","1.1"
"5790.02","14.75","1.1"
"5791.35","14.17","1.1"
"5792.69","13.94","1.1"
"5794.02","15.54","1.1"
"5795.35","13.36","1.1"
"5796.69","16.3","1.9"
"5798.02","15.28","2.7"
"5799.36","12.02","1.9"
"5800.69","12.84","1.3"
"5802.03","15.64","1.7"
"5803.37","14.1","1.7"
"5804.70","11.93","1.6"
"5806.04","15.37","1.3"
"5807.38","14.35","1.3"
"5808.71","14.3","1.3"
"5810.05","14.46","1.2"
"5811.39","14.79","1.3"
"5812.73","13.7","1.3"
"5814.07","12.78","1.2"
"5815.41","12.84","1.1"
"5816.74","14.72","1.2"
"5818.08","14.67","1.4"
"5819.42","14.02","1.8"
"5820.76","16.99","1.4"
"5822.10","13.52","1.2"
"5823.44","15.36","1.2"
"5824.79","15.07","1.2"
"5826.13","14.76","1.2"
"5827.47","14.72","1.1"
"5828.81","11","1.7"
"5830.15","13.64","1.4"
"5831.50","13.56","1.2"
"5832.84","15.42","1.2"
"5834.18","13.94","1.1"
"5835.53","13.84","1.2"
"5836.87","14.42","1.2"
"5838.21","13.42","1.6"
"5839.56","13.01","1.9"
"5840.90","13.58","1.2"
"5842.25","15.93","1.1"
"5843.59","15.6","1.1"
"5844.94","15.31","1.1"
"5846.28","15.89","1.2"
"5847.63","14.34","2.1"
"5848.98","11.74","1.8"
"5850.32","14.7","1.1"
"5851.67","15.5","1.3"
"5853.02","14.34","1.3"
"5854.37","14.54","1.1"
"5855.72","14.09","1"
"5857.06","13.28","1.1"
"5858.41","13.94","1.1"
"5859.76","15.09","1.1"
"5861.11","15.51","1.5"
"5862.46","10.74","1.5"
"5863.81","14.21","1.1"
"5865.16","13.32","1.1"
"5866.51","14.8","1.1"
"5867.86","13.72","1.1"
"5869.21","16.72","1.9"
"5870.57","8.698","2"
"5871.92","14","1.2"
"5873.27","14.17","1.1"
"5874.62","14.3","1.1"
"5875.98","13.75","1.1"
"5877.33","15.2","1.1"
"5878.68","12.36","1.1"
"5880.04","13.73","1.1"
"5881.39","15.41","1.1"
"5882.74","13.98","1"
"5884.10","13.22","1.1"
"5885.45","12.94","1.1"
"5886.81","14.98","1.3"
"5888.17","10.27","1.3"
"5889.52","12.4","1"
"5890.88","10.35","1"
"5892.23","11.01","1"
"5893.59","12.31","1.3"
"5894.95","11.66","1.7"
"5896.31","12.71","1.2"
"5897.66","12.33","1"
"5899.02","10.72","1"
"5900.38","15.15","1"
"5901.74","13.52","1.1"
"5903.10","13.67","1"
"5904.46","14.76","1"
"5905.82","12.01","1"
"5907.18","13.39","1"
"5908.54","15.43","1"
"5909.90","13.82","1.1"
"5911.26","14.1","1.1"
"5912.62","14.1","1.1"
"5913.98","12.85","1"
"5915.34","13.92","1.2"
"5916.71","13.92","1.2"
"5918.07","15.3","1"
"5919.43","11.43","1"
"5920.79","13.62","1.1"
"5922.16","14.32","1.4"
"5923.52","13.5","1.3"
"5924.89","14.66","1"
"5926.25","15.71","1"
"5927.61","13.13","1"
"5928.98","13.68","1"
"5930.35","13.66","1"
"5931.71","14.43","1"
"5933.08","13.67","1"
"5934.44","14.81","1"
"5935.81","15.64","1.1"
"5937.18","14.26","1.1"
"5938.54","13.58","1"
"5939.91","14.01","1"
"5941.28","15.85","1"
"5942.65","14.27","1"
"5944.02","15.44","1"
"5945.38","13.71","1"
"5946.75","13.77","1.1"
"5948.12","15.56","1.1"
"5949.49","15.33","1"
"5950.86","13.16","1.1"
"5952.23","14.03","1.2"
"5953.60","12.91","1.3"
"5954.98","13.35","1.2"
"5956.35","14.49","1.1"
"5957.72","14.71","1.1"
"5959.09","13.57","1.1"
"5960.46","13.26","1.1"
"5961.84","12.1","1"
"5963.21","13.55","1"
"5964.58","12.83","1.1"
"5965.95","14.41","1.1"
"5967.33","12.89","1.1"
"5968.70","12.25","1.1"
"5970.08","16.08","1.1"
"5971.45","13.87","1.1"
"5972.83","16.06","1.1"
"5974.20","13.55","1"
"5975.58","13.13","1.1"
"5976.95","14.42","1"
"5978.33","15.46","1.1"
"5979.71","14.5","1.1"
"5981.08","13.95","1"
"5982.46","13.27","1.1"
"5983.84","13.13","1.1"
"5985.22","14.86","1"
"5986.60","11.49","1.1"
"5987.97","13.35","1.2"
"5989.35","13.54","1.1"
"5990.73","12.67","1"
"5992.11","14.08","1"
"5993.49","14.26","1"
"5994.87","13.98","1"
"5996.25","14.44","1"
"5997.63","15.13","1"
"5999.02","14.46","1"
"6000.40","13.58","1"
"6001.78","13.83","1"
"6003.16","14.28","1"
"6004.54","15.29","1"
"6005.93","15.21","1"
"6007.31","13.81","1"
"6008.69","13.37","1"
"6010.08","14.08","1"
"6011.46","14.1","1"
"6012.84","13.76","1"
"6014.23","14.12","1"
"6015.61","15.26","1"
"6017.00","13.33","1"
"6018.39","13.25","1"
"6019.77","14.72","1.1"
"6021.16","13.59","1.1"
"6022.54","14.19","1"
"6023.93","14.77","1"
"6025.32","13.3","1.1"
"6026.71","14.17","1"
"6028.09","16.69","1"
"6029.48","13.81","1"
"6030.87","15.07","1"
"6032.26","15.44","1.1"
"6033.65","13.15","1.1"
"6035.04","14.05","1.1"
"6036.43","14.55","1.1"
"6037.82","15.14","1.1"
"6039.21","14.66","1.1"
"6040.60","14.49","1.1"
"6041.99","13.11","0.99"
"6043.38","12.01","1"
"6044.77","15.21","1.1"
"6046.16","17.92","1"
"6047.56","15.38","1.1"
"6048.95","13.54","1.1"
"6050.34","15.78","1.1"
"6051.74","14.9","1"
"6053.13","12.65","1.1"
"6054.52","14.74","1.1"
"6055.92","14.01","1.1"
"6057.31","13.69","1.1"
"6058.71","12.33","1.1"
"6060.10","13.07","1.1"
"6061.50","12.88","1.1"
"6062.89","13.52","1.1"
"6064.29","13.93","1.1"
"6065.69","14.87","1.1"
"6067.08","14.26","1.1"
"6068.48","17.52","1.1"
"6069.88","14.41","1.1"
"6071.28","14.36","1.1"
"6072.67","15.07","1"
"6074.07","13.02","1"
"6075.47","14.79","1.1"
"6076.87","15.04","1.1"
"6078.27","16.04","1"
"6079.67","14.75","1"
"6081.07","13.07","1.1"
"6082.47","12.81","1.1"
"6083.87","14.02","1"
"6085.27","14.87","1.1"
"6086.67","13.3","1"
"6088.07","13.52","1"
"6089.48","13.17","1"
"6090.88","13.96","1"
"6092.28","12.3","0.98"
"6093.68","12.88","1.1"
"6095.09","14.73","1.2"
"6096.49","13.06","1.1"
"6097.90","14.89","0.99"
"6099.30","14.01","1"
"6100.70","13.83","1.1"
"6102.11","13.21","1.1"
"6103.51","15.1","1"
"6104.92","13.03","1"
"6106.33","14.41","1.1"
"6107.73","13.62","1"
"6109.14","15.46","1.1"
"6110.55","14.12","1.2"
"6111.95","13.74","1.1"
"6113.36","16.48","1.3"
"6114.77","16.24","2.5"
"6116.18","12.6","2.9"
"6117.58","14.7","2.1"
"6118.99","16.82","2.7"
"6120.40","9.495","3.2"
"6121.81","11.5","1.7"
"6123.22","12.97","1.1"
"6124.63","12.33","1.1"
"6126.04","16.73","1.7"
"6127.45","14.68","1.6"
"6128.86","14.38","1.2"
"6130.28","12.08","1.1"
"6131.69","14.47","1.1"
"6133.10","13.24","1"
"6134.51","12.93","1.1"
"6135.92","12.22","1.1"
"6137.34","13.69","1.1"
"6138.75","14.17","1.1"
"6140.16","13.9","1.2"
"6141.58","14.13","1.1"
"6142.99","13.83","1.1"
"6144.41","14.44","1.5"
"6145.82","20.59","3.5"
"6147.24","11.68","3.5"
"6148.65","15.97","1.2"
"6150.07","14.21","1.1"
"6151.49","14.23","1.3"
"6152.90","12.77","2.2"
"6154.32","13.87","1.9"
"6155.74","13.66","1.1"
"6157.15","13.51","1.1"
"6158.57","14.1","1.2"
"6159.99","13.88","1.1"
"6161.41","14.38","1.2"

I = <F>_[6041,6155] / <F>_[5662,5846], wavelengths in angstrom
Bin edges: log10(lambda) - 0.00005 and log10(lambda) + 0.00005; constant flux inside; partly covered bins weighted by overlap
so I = 1.0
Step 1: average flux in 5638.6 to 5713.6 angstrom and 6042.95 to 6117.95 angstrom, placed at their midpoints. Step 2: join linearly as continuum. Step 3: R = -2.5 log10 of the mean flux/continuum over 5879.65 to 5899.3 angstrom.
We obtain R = 0.12 mag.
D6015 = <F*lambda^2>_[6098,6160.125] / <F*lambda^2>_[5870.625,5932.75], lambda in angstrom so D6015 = 1.1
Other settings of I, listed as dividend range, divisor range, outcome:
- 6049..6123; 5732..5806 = 0.98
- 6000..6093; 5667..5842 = 1.01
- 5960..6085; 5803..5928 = 1.02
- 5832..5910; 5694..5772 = 0.97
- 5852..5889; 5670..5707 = 0.98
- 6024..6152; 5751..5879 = 1.00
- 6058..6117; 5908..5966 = 1.00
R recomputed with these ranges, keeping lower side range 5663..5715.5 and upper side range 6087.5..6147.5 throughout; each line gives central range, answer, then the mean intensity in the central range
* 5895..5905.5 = 0.06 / 13.1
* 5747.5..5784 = -0.04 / 14.4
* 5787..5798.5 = -0.08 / 14.9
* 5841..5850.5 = -0.06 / 14.7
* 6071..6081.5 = -0.05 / 14.6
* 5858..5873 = 0.01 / 13.7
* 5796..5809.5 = -0.03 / 14.2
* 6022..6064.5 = -0.03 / 14.3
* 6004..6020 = -0.02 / 14.2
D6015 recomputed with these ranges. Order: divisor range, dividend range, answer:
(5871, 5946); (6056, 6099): 1.09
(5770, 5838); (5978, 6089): 1.08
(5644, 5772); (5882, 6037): 1.08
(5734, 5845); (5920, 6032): 1.05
